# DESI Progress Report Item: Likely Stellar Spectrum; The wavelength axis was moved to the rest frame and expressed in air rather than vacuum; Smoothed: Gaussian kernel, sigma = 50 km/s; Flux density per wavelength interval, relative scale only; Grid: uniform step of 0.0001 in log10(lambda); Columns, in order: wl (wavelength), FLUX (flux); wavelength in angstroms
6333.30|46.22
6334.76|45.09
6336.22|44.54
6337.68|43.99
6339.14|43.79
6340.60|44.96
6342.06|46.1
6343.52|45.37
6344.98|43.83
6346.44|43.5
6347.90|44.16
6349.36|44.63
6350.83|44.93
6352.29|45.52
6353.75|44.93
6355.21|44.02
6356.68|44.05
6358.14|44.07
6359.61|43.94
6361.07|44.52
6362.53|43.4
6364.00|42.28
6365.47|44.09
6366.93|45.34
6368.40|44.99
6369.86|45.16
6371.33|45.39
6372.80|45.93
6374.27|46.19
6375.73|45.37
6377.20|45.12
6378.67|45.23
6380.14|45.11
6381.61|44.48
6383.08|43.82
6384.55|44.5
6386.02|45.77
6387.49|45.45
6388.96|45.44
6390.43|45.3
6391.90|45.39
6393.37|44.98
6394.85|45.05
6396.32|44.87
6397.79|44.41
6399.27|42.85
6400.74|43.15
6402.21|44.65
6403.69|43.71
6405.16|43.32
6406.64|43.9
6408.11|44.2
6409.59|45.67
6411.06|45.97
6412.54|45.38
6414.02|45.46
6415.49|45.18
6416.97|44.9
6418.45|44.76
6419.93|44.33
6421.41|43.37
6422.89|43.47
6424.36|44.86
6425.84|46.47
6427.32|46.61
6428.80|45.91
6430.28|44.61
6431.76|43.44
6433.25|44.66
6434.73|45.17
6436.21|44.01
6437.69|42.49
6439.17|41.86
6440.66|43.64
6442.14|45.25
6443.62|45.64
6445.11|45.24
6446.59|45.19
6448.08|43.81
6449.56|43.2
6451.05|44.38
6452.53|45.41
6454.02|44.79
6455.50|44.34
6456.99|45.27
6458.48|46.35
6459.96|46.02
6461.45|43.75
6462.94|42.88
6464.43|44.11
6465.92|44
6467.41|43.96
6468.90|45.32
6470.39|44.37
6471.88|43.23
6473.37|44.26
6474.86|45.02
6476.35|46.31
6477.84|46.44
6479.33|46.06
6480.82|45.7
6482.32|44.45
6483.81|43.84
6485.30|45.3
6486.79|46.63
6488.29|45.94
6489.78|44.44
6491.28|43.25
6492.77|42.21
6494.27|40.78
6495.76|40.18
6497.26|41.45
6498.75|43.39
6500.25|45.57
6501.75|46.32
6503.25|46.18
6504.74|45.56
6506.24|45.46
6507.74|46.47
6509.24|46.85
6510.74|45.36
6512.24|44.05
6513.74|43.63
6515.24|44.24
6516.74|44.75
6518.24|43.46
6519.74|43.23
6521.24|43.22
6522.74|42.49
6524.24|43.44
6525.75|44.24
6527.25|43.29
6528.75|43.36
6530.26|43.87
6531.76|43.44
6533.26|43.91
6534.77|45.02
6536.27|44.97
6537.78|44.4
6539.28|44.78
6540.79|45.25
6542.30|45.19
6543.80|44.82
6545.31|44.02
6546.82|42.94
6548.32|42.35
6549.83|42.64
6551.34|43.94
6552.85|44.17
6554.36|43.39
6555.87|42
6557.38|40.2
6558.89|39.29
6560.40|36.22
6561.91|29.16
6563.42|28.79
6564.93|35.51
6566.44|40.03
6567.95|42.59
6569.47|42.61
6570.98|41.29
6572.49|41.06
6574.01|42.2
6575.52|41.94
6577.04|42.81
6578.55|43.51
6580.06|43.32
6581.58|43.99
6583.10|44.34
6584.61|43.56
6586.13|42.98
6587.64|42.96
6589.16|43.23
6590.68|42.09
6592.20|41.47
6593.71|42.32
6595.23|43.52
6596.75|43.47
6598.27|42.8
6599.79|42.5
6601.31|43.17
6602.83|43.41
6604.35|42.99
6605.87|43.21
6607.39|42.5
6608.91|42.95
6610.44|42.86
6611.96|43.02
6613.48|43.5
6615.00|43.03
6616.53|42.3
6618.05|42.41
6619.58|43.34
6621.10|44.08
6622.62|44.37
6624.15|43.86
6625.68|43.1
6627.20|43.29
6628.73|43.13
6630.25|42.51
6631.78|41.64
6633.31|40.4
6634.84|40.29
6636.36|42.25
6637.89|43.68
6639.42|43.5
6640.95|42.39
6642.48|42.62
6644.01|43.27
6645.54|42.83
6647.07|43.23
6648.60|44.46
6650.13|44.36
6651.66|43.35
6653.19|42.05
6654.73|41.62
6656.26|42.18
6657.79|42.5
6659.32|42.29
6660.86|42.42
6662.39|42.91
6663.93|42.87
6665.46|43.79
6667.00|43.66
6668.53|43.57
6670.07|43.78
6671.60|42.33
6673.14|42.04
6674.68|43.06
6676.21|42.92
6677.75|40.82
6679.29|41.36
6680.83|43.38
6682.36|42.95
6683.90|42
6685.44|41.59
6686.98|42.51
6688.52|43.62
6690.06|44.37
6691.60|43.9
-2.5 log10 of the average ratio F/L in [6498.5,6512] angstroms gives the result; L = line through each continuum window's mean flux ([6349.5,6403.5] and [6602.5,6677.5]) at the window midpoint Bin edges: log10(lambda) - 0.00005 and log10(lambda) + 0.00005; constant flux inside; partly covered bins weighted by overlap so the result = -0.05 mag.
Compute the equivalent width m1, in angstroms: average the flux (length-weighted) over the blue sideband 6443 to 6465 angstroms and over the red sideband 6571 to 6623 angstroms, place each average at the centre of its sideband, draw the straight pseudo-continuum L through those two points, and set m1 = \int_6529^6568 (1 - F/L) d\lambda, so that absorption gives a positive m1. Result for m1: 1.70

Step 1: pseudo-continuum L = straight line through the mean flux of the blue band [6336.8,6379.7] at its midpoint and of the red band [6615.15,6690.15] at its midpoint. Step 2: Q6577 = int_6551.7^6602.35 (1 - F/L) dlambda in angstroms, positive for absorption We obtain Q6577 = 2.27 angstroms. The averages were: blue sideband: 44.7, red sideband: 42.8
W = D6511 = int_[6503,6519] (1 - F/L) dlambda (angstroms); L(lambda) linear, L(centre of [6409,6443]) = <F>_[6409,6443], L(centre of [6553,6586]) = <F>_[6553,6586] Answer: -1.1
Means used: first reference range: 44.7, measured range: 45.1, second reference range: 40.5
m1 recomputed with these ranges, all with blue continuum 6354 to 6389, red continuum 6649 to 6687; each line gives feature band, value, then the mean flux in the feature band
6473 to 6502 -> -0.28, 44.3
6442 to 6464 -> -0.29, 44.7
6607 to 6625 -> -0.07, 43.2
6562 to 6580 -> 1.42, 39.9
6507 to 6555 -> -0.53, 44.1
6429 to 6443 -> 0.09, 44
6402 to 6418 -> -0.11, 44.8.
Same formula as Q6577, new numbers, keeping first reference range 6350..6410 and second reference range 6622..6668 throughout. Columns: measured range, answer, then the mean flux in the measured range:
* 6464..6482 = -0.4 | 44.9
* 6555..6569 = 2.0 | 37.3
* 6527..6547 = -0.3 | 44.3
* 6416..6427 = -0.1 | 44.7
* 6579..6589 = -0.1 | 43.5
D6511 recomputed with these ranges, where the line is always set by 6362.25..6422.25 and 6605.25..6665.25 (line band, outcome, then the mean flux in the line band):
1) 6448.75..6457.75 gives -0.1 angstroms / 44.6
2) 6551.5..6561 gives 0.5 angstroms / 41.1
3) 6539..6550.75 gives -0.1 angstroms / 44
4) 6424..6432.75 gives -0.2 angstroms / 45.3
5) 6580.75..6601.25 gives 0.1 angstroms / 43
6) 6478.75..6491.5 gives -0.3 angstroms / 45.1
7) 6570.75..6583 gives 0.2 angstroms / 42.7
